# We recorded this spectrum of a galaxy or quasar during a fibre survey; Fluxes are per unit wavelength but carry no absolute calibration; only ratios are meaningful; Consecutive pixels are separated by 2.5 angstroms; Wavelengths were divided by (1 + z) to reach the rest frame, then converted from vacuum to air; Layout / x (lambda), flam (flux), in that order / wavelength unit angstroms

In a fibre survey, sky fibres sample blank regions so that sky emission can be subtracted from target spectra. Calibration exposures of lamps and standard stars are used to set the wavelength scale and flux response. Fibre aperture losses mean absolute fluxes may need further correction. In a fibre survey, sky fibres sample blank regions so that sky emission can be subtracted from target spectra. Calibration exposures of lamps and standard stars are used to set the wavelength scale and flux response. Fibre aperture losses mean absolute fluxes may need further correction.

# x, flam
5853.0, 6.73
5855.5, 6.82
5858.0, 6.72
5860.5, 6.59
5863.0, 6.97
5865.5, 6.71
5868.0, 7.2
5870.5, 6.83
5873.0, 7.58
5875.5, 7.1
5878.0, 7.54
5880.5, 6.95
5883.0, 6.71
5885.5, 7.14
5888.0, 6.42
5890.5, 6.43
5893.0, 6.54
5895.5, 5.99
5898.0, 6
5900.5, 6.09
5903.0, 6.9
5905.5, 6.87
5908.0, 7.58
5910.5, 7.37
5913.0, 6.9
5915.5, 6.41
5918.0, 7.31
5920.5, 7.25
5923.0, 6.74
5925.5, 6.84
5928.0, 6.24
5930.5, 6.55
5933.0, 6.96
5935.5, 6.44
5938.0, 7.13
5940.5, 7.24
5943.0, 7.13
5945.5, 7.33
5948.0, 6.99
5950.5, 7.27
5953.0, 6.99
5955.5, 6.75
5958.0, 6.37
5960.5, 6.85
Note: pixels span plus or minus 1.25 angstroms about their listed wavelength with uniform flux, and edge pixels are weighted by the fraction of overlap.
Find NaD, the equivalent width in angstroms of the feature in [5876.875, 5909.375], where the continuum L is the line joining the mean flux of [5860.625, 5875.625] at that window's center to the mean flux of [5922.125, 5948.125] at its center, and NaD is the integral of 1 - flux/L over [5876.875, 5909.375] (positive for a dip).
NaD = 1.2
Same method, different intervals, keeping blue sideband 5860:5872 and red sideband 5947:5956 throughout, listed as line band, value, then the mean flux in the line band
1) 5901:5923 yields -0.19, 7.02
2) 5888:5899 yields 1.06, 6.27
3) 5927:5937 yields 0.60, 6.57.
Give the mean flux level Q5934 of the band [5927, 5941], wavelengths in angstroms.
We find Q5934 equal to 6.74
